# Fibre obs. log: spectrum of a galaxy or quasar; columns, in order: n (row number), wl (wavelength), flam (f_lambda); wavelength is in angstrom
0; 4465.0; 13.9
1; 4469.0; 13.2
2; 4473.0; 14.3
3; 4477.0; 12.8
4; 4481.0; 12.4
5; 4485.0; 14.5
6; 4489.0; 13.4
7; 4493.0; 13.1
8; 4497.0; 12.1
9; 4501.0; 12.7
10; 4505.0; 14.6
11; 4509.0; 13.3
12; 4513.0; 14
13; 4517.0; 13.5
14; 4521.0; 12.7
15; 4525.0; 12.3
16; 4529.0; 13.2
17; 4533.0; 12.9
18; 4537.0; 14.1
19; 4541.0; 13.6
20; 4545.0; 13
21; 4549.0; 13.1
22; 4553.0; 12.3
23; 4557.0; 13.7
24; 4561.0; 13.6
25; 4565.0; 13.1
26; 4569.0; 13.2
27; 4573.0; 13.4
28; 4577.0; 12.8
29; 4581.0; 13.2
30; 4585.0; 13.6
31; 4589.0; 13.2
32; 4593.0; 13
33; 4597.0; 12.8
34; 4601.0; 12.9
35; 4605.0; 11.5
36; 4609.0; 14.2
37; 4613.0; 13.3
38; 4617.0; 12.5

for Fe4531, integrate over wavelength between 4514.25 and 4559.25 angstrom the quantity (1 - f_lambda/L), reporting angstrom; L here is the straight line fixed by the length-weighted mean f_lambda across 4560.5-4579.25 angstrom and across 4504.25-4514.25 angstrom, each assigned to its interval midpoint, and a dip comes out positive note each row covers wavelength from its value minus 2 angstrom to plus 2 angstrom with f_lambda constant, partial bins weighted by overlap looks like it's 1.4 angstrom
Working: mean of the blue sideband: 13.9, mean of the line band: 13.1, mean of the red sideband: 13.2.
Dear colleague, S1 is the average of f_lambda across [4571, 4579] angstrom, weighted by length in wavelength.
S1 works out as 13.1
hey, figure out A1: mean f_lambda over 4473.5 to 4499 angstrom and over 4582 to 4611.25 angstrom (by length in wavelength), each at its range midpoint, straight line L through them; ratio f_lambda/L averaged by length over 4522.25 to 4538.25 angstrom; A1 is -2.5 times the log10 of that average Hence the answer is 0.00 mag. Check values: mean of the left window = 13.1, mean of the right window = 13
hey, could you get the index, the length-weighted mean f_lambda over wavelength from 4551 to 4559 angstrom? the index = 13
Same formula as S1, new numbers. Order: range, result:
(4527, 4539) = 13.4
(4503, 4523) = 13.6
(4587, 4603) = 13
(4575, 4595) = 13.2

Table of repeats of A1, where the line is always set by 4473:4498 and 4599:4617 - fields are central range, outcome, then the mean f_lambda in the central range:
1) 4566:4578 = -0.01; 13.2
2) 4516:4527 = 0.03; 12.8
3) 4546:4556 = 0.02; 12.8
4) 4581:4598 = -0.02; 13.2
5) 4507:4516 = -0.04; 13.6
